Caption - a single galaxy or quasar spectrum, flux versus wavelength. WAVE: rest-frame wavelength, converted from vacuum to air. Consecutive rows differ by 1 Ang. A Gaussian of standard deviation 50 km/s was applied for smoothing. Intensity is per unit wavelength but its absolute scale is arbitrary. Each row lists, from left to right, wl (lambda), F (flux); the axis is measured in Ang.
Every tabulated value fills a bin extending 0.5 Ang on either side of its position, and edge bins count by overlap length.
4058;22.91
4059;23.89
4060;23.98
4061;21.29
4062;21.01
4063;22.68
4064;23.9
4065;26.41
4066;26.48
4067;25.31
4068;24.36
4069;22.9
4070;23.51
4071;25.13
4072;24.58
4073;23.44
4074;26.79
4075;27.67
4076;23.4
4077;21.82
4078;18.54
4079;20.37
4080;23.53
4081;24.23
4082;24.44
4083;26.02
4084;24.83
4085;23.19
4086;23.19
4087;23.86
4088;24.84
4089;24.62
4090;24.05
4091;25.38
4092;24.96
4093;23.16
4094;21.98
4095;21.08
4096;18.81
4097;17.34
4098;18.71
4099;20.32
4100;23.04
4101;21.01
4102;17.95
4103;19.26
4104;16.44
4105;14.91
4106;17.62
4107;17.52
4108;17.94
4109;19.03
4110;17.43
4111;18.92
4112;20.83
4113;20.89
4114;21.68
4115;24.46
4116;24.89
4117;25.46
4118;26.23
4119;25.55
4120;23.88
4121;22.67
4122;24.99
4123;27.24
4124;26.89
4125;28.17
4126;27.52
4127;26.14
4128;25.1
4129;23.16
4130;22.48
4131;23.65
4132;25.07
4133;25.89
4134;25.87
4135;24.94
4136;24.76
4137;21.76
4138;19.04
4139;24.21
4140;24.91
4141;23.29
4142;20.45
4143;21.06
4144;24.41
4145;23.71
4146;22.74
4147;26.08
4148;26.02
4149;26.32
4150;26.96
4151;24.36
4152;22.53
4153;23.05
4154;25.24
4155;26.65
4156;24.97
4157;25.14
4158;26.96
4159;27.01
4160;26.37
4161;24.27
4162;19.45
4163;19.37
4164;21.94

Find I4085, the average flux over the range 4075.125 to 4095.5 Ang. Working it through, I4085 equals 23.5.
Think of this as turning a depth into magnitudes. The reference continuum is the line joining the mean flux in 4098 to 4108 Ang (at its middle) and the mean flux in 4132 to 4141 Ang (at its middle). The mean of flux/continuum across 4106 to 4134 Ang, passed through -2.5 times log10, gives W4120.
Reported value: -0.10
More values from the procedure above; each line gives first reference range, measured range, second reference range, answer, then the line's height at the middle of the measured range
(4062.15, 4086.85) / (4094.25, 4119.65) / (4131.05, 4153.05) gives 0.179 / 24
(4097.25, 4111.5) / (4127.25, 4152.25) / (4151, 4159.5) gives -0.041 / 23.1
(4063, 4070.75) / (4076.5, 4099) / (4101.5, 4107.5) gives -0.107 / 20.5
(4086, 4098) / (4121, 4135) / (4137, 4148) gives -0.112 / 22.9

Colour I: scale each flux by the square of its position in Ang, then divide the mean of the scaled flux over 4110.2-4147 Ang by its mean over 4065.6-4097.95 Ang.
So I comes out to 1.0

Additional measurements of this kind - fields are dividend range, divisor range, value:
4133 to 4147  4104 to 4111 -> 1.36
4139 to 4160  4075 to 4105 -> 1.15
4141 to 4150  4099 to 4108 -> 1.32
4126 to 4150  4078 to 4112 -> 1.16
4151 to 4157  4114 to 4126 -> 0.98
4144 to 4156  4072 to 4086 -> 1.08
